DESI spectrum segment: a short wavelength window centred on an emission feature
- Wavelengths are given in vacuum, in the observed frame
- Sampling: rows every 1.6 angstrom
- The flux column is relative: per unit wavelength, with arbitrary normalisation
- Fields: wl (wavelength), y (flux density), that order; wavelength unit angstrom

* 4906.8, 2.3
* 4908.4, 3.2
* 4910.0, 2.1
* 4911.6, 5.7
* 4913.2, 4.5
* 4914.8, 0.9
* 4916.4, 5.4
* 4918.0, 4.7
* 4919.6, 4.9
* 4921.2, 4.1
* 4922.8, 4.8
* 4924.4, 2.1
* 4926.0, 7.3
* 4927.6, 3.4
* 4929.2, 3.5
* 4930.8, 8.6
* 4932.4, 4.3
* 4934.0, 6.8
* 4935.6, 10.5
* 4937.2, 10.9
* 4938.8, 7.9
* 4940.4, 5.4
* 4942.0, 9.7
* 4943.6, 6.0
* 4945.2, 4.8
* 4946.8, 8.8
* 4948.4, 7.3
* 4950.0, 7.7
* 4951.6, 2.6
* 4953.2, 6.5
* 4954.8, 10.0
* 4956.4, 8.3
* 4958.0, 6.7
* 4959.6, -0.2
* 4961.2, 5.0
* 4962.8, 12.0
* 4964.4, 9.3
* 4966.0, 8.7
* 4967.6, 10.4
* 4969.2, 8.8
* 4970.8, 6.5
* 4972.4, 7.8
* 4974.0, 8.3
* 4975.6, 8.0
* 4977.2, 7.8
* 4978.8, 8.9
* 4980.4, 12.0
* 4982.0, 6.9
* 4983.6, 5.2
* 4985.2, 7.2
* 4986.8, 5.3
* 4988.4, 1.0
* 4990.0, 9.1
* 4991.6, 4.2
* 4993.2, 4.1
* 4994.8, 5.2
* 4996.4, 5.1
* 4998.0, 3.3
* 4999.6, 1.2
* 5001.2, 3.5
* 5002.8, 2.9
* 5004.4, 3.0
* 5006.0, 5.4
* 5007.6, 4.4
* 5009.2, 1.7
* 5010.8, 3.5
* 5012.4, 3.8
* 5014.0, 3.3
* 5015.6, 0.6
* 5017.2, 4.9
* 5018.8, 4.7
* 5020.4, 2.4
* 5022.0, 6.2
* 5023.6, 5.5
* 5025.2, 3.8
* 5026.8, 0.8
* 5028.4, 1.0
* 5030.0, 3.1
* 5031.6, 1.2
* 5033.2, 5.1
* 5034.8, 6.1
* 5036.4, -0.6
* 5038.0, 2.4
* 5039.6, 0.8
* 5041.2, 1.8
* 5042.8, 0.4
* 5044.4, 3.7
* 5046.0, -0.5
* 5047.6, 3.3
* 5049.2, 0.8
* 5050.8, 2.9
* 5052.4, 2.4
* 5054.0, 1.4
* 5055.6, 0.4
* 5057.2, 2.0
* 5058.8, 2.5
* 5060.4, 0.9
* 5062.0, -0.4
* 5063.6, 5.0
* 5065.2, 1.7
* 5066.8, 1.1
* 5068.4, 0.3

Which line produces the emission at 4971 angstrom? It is C IV 1549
